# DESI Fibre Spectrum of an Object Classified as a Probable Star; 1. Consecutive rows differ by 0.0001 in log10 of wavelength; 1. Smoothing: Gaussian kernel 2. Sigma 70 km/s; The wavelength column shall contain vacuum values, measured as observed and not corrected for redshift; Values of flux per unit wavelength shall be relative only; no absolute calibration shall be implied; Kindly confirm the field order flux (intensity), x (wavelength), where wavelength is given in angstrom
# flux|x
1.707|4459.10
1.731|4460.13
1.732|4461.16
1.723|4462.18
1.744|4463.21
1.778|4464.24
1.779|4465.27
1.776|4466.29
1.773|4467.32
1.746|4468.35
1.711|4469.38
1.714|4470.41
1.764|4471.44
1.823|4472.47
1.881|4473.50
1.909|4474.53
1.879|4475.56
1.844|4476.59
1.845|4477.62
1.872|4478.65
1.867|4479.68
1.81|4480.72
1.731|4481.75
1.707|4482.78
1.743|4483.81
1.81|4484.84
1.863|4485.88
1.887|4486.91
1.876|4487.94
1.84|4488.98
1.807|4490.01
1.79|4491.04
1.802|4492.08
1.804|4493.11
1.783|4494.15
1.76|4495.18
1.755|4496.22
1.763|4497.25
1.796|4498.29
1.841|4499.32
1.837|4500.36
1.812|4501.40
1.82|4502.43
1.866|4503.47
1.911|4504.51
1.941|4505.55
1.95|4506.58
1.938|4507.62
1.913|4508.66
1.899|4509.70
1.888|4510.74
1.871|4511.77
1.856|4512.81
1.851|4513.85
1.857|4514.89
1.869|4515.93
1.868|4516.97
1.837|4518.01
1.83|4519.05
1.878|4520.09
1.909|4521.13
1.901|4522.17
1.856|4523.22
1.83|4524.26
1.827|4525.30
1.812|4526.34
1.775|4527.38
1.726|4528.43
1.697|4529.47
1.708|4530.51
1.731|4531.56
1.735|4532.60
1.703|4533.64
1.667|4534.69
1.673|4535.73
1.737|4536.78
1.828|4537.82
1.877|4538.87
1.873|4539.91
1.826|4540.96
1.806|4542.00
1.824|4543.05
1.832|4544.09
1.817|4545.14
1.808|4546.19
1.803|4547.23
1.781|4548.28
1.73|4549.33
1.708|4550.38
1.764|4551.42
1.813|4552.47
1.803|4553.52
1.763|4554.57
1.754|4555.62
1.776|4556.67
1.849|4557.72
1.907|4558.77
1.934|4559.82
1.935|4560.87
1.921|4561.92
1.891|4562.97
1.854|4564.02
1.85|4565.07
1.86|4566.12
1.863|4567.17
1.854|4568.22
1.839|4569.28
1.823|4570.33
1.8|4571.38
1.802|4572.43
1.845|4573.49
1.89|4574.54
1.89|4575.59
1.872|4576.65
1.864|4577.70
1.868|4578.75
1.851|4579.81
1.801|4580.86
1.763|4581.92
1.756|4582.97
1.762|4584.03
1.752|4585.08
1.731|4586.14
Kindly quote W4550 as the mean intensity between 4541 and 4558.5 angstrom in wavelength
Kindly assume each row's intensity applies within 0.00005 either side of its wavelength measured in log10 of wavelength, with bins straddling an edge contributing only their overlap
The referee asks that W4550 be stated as 1.79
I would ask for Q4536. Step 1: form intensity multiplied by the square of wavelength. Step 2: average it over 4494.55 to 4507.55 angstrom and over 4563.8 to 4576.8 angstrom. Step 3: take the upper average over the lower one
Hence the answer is 1.04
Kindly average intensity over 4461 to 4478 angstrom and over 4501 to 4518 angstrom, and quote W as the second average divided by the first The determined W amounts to 1.1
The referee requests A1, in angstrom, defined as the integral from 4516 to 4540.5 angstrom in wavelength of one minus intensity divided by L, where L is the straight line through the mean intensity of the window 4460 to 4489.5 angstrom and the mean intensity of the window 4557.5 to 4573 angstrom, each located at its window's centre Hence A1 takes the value 0.6 angstrom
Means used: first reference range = 1.8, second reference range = 1.87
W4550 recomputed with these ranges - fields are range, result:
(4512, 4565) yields 1.81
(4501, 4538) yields 1.83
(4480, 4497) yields 1.8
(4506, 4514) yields 1.9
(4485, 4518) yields 1.85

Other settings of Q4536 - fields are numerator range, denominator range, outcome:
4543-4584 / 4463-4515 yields 1.04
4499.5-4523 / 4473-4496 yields 1.04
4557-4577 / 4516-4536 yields 1.06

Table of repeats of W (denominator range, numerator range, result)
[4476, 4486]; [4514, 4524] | 1.03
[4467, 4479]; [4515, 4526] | 1.03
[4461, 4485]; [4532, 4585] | 1.01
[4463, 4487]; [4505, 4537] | 1.01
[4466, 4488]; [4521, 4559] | 0.99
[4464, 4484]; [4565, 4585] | 1.02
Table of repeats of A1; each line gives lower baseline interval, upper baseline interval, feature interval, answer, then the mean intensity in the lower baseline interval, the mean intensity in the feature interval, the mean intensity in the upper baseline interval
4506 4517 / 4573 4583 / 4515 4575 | 1.7 angstrom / 1.89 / 1.82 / 1.85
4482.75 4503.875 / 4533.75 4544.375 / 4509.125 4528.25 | -0.6 angstrom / 1.81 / 1.85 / 1.79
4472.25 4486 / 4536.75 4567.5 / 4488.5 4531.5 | -0.2 angstrom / 1.83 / 1.83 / 1.83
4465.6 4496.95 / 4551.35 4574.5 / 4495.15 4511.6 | -0.4 angstrom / 1.81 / 1.86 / 1.84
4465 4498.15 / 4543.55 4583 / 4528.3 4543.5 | 0.5 angstrom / 1.8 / 1.76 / 1.83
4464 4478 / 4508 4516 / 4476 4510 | 0.2 angstrom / 1.8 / 1.83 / 1.88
